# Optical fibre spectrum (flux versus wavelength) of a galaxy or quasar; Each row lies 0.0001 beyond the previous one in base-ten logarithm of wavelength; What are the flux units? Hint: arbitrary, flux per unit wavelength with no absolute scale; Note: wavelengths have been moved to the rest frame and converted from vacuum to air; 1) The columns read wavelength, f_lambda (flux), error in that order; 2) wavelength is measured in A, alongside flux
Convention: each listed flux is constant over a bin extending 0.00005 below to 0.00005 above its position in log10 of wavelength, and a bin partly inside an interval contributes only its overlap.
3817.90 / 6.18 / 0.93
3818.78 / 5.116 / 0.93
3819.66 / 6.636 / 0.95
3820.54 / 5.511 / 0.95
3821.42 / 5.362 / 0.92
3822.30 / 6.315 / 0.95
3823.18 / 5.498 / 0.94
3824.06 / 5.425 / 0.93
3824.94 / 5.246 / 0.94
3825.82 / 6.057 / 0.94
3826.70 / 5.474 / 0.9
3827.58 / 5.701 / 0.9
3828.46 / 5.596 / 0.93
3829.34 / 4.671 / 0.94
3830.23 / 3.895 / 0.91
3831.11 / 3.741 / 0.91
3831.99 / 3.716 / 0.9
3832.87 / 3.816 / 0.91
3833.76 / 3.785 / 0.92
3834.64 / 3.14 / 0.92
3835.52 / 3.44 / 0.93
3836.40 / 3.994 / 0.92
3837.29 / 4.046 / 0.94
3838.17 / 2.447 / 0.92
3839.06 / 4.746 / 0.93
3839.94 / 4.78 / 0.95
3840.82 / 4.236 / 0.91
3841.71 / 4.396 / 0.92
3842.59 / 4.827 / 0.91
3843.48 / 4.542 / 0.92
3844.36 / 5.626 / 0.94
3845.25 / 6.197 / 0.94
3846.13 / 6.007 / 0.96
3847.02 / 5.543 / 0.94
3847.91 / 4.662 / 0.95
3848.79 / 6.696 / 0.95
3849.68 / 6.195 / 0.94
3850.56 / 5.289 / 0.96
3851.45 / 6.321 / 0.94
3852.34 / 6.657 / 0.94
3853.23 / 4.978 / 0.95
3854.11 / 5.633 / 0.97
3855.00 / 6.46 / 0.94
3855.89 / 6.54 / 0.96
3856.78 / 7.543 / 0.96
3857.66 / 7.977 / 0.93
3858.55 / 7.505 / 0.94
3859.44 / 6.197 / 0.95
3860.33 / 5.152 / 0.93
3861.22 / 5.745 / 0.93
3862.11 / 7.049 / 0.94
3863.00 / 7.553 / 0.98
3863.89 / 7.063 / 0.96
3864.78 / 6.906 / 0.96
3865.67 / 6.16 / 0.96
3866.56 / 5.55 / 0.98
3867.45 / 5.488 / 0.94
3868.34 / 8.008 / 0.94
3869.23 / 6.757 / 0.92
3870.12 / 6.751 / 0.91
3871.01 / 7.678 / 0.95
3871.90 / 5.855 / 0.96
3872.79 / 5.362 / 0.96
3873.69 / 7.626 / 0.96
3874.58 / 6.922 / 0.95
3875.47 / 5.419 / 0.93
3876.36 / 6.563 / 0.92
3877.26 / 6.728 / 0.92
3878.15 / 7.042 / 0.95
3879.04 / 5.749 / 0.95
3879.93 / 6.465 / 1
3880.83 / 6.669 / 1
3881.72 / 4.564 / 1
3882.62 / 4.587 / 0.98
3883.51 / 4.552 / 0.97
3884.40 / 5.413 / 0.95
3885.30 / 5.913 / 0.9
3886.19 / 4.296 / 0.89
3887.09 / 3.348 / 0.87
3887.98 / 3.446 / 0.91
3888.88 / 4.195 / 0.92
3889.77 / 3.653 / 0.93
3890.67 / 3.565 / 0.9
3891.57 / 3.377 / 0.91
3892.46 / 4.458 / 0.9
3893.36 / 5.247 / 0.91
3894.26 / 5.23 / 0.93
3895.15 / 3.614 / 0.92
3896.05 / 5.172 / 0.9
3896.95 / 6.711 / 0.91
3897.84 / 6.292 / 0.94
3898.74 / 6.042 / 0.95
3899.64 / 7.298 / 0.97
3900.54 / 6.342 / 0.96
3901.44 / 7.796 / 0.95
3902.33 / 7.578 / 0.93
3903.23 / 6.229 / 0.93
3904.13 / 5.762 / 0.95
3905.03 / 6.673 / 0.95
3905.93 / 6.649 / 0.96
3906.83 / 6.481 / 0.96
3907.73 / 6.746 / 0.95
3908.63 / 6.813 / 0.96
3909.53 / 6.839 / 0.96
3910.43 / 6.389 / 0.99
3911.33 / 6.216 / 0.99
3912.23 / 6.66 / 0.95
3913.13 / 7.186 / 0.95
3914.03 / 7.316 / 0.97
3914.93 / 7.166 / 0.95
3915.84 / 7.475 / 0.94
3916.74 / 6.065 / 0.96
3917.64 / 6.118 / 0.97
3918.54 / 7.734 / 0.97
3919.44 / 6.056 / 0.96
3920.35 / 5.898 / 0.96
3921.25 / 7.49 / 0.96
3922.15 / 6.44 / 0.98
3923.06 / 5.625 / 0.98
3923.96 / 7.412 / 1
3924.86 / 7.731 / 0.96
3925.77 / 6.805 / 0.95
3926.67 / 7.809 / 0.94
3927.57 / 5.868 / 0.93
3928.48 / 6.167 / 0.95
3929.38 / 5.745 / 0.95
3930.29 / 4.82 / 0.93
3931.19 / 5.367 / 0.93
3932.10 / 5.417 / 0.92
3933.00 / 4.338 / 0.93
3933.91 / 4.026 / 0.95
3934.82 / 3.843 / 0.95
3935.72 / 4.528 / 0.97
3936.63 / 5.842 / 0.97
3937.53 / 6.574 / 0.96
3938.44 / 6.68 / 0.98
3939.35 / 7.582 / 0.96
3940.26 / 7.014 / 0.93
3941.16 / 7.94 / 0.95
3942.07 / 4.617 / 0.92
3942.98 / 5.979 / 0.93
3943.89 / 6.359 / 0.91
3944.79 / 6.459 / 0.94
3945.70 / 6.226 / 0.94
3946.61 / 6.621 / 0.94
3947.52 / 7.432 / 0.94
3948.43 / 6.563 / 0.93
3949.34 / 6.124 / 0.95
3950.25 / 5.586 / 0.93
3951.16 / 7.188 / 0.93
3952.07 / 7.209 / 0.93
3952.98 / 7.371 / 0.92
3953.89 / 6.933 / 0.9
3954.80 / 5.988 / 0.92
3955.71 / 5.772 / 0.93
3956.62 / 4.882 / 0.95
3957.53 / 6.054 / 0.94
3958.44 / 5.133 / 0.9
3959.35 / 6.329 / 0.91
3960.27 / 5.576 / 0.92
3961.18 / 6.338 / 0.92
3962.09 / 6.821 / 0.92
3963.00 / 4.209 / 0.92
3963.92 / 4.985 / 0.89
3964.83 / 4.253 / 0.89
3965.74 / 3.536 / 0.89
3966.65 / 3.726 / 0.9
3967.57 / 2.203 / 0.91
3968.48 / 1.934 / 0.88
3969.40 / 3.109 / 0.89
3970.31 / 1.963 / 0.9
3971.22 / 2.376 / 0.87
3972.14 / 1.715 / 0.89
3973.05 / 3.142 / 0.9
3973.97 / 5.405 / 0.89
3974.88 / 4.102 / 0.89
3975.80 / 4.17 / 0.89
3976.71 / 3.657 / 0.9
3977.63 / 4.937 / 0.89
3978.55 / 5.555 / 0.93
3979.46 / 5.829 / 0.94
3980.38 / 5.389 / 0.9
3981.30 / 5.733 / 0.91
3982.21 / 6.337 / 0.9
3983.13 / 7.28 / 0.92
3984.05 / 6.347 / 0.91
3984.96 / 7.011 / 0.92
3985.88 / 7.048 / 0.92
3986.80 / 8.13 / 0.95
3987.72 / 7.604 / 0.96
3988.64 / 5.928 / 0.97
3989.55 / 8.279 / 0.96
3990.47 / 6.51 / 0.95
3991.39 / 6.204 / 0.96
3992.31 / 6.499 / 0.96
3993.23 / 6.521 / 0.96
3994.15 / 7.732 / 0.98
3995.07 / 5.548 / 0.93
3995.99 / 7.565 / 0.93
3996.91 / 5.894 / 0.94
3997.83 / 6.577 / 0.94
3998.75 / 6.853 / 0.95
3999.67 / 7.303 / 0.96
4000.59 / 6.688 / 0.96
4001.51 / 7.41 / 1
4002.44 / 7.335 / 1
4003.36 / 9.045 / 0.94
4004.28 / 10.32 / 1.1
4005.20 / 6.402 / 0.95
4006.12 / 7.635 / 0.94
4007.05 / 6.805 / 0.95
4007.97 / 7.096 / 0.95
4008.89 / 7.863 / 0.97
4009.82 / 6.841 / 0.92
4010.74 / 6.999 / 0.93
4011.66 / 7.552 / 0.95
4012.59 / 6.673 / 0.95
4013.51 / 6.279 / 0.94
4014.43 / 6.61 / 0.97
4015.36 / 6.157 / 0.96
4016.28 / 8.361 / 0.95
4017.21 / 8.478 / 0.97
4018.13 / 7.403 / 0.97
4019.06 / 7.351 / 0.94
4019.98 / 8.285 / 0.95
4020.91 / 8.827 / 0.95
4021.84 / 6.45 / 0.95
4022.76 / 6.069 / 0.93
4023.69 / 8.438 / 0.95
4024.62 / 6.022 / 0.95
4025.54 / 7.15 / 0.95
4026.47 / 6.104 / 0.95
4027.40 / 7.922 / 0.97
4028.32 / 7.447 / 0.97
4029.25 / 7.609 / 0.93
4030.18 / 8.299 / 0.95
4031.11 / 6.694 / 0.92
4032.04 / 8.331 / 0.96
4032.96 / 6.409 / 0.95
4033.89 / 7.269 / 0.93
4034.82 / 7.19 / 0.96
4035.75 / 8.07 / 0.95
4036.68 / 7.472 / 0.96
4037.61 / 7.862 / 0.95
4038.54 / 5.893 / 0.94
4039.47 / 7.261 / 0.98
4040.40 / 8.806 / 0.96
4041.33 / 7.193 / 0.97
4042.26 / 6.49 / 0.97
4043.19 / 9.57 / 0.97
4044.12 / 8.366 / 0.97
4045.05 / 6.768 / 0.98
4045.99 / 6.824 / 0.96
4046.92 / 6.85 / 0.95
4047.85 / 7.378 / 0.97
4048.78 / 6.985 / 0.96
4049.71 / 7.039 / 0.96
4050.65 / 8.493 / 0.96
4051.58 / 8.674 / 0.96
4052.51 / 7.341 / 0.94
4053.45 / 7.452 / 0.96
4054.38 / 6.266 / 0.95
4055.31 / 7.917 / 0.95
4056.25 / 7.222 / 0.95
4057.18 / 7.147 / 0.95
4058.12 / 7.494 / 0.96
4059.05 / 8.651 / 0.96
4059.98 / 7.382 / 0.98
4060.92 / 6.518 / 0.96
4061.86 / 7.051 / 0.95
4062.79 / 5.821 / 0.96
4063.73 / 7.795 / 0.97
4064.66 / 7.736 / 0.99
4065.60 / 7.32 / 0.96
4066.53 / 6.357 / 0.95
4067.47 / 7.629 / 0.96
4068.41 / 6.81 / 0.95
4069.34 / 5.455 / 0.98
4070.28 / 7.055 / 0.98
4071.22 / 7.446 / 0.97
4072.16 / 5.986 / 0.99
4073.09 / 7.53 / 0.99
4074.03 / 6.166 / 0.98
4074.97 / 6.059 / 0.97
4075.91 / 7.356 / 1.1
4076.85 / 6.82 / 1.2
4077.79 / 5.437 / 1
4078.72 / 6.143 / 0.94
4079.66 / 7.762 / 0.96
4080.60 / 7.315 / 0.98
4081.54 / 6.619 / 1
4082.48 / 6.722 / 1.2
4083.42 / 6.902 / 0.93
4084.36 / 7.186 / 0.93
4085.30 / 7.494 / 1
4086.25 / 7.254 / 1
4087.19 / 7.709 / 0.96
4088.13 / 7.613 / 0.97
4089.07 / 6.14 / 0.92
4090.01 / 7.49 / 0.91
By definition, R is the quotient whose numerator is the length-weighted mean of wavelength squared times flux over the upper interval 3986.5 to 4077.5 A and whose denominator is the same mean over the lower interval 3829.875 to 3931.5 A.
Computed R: 1.34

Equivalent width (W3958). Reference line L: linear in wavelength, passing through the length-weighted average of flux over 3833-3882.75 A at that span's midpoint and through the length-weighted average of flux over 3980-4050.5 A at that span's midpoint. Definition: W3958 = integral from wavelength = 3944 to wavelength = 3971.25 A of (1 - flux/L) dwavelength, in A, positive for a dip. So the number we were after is 5.4 A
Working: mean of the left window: 5.82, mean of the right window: 7.21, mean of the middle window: 5.35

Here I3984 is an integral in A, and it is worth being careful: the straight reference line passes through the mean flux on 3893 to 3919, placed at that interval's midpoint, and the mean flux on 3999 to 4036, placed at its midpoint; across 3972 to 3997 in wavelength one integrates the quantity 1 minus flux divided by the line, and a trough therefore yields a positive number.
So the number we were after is 4.0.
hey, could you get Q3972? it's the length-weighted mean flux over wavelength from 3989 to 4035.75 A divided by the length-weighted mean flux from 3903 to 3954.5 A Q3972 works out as 1.13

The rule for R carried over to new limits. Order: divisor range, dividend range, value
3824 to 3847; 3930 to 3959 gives 1.38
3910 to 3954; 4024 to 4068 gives 1.22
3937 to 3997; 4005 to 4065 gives 1.33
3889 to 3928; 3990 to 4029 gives 1.20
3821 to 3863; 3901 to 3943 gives 1.25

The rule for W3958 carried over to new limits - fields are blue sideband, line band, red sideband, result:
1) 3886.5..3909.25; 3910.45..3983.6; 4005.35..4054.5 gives 5.9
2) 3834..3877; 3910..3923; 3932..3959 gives -1.5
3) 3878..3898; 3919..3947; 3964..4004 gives -4.7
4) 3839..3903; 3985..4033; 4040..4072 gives -2.0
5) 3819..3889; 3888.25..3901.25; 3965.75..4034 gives 1.5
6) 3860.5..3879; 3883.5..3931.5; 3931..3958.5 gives 2.3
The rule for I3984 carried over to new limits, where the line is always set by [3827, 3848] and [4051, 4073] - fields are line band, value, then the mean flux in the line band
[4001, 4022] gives -3.0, 7.5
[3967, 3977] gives 5.0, 3.07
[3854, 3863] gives -3.7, 6.66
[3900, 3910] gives -2.7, 6.72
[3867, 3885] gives -4.6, 6.21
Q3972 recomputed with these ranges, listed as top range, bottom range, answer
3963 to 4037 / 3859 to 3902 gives 1.10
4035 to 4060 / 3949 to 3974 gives 1.55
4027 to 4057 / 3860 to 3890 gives 1.27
